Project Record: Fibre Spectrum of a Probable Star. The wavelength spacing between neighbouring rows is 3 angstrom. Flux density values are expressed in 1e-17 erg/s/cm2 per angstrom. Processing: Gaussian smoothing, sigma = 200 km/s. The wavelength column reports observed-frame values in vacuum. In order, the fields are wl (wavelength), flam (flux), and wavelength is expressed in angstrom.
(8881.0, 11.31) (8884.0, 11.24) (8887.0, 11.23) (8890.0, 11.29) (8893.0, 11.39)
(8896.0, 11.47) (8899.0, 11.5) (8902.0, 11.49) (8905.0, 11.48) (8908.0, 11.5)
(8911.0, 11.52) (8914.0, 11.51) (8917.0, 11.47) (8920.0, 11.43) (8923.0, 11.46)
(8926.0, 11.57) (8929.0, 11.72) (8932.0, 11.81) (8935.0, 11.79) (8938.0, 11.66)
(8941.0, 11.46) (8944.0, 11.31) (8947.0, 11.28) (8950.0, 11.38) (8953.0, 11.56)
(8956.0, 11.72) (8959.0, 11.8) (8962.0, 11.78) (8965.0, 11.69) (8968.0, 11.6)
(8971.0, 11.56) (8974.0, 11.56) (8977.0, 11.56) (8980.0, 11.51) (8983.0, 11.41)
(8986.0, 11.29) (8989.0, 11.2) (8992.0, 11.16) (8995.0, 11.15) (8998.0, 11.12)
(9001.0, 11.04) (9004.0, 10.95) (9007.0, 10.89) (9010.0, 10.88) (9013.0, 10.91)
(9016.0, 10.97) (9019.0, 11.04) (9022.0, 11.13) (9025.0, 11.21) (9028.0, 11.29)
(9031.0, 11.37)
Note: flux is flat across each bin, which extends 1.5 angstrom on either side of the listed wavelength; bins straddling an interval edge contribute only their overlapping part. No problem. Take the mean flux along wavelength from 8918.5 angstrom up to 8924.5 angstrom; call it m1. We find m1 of 11.4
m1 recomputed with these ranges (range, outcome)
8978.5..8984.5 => 11.5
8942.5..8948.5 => 11.3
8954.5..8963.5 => 11.8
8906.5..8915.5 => 11.5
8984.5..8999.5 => 11.2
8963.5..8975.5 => 11.6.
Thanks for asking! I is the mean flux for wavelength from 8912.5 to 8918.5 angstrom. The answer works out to 11.5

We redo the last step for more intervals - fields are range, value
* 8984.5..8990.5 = 11.2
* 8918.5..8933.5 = 11.6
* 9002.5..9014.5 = 10.9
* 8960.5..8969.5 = 11.7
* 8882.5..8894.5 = 11.3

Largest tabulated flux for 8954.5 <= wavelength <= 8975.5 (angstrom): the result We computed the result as 11.8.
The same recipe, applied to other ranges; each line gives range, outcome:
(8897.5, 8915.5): 11.52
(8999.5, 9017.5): 11.04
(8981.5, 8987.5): 11.41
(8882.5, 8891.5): 11.29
